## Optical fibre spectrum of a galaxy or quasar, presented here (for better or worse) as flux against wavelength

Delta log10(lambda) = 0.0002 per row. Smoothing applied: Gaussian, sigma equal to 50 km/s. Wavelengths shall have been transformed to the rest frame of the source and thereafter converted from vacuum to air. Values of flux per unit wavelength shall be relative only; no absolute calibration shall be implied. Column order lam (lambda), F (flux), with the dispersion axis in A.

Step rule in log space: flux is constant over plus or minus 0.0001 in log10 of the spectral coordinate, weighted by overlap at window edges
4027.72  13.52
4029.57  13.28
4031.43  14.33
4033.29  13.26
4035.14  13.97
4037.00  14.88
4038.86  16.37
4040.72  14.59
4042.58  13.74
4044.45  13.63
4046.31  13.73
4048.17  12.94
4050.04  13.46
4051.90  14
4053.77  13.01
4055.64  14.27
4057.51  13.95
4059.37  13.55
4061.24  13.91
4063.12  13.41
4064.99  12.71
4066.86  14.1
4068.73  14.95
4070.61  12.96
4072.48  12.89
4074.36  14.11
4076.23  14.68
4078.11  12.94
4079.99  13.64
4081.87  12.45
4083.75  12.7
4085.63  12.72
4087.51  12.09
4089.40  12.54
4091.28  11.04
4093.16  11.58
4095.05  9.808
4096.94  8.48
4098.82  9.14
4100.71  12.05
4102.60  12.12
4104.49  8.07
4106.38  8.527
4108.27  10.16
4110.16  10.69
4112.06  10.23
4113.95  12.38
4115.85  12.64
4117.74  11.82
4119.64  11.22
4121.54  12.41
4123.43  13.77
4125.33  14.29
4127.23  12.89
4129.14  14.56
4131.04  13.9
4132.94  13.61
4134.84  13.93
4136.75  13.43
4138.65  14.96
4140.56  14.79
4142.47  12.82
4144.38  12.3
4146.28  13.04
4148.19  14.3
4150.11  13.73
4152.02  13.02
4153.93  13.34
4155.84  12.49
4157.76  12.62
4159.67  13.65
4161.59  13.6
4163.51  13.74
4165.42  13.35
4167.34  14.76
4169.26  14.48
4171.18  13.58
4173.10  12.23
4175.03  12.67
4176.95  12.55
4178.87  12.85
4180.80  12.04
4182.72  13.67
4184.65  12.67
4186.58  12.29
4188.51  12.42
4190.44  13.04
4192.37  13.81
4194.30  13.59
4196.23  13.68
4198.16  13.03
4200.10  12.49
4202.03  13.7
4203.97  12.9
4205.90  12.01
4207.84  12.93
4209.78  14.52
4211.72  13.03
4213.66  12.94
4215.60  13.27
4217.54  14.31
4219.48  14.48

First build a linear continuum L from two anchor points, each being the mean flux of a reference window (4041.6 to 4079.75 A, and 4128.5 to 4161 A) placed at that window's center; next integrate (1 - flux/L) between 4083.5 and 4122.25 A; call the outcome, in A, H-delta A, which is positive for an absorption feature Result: 7.3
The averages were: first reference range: 13.6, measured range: 11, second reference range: 13.5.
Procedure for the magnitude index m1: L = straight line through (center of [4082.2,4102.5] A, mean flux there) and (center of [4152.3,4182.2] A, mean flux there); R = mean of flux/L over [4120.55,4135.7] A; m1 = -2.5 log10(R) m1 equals -0.12 mag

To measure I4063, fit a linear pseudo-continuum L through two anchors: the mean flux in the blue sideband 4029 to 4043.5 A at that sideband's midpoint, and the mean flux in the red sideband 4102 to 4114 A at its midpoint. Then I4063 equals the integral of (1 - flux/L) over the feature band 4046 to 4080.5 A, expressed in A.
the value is -2.5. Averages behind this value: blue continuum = 14.3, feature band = 13.6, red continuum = 10.1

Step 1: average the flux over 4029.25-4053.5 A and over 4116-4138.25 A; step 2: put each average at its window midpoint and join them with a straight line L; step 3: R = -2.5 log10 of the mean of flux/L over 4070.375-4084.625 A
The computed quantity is 0.03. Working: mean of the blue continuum 14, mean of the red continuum 13.3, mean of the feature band 13.3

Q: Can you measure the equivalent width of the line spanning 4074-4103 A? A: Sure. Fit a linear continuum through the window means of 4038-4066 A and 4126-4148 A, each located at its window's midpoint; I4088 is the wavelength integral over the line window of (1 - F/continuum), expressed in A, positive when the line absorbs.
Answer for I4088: 3.8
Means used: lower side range 13.8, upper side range 13.7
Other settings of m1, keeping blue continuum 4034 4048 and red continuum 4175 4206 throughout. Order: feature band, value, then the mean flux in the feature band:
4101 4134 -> 0.14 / 12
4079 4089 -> 0.10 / 12.7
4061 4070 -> 0.03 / 13.8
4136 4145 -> -0.02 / 13.7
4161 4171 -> -0.06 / 14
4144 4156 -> 0.00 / 13.3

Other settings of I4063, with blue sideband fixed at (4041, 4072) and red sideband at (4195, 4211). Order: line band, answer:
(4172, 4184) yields 0.5 A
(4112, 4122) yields 1.2 A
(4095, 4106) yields 3.0 A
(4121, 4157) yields -0.5 A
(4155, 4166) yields 0.0 A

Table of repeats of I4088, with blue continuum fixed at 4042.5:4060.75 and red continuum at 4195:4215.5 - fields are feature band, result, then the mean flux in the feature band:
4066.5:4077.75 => -0.27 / 13.9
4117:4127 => 0.50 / 12.7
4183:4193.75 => 0.21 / 12.9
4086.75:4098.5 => 2.34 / 10.8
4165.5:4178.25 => -0.11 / 13.4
